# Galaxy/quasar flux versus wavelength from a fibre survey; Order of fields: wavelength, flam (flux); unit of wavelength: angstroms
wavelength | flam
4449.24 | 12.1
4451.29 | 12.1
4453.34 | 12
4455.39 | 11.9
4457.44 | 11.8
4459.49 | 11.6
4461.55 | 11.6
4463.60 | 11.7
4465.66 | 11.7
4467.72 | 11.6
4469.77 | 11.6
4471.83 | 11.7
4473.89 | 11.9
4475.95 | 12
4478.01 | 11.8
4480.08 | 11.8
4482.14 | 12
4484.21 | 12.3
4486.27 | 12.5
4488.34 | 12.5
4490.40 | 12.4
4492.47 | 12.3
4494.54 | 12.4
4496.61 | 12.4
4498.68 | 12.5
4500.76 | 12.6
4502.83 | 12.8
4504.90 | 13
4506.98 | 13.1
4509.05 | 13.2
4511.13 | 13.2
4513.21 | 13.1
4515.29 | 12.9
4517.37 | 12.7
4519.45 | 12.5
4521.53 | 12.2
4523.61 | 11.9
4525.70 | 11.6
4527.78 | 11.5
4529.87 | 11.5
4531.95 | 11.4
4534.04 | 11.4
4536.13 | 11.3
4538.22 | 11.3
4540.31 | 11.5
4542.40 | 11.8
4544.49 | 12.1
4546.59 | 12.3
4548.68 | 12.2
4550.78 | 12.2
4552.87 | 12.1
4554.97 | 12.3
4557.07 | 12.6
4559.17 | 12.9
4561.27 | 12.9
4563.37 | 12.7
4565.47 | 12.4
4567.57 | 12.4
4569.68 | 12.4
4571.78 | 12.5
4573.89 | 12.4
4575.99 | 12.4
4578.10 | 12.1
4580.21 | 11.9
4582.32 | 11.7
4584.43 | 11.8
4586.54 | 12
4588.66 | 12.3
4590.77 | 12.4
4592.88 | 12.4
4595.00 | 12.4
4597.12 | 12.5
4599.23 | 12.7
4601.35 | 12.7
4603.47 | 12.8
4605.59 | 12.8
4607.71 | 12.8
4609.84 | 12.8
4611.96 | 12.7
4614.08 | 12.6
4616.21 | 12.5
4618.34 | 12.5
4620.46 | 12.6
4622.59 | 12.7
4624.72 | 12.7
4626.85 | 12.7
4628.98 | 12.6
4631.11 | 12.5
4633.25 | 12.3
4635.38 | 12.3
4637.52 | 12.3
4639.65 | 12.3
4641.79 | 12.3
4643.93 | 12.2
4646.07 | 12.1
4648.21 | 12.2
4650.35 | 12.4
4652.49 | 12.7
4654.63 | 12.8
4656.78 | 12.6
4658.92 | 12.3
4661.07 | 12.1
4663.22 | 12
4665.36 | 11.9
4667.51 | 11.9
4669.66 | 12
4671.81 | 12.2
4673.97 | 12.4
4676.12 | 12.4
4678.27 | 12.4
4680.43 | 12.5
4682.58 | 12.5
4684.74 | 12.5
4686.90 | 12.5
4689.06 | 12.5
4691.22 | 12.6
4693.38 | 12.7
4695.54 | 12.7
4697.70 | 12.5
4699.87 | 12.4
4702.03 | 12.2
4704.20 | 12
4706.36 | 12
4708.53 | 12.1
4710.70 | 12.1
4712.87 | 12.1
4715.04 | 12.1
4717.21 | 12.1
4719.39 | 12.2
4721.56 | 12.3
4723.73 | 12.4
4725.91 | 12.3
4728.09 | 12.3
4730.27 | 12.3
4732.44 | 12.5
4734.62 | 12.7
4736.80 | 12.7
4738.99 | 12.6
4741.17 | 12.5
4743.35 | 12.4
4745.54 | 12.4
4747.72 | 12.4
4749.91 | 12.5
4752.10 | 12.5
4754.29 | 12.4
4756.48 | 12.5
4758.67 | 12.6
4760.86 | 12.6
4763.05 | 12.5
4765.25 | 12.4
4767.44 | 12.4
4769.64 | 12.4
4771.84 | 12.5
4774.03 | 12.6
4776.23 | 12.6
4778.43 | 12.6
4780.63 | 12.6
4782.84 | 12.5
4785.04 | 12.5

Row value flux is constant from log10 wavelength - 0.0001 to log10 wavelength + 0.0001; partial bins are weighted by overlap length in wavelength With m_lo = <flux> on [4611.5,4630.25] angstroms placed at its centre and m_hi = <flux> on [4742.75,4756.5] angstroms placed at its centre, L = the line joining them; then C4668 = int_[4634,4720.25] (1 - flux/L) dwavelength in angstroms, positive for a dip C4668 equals 1.6 angstroms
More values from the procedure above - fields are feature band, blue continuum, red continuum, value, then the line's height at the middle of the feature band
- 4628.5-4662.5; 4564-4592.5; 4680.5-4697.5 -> 0.2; 12.4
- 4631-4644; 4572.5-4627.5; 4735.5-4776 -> 0.2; 12.5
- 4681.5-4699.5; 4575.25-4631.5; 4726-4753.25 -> -0.1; 12.5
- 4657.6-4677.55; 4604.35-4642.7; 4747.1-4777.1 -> 0.6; 12.5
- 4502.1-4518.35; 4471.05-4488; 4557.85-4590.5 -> -1.2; 12.1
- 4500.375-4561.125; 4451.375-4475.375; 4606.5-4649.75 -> -1.0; 12.1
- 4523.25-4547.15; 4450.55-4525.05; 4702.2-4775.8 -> 1.3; 12.3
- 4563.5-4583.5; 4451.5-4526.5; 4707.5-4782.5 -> 0.1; 12.3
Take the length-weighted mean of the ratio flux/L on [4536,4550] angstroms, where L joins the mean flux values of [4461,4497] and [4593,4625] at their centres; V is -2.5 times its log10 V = 0.05 mag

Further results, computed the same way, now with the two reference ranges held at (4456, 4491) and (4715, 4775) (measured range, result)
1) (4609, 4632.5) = -0.04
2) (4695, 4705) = 0.00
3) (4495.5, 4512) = -0.08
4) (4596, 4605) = -0.05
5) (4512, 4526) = -0.04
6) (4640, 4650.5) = 0.00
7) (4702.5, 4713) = 0.03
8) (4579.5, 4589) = 0.02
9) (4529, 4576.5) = -0.01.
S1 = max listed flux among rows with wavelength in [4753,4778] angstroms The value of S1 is 12.6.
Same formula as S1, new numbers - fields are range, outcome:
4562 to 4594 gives 12.7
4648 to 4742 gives 12.8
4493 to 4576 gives 13.2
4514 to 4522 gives 12.9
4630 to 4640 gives 12.5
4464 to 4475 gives 11.9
